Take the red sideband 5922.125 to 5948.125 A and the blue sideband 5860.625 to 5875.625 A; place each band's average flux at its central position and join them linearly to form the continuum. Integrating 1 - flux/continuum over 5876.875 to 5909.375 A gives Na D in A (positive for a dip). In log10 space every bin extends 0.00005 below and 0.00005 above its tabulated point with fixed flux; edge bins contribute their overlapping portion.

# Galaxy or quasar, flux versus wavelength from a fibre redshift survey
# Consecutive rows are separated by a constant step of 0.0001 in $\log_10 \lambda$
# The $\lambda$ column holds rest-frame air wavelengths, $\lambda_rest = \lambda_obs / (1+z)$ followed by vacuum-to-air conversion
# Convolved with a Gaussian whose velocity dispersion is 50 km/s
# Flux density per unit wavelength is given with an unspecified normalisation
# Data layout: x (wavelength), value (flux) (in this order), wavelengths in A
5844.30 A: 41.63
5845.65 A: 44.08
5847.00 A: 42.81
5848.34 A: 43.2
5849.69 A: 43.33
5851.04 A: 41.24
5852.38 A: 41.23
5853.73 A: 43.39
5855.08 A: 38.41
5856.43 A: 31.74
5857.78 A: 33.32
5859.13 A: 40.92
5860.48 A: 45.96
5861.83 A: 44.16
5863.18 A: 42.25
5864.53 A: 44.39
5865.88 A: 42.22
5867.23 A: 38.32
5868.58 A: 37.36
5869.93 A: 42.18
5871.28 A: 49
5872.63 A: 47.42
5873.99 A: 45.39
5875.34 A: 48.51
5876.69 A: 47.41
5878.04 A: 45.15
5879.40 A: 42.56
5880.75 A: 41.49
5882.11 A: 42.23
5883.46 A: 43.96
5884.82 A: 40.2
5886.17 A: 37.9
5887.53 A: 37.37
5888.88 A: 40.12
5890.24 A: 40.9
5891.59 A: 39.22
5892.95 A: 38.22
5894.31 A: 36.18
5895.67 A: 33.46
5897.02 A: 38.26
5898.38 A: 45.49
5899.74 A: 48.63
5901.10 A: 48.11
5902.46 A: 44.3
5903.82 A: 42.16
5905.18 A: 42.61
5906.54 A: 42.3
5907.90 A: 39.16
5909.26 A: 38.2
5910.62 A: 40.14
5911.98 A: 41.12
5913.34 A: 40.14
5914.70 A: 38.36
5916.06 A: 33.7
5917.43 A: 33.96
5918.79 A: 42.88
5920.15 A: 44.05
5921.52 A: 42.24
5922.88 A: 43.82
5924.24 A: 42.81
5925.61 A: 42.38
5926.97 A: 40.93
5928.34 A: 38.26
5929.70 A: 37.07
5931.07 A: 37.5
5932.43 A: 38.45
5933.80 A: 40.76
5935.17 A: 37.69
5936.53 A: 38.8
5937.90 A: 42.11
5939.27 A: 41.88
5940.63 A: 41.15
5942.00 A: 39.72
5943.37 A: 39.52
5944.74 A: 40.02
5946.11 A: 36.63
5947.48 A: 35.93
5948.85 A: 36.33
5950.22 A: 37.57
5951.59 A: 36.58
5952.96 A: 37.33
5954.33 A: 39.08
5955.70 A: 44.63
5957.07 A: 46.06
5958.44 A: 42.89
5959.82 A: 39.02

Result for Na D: 0.7 A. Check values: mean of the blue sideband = 43.7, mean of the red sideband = 39.8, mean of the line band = 41.3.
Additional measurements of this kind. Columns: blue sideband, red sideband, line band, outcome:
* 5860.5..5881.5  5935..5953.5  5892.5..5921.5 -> 0.53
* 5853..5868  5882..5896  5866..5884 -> -1.87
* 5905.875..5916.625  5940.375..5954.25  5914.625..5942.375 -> -0.95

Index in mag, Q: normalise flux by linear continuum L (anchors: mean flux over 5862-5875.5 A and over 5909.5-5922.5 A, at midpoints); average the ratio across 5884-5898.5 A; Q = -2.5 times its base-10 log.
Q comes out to 0.08 mag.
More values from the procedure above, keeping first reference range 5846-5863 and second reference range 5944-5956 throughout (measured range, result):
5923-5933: -0.03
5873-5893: -0.06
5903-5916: -0.03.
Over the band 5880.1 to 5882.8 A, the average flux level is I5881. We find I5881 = 41.9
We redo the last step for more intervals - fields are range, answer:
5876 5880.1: 45.1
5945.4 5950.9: 36.6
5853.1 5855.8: 40.7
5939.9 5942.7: 40.5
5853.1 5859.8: 37.5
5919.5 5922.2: 43.1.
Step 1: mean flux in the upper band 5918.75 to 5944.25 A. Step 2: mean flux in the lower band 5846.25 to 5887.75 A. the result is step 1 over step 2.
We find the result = 1.0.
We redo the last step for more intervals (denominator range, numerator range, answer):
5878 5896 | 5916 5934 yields 1.01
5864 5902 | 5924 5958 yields 0.94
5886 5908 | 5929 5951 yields 0.95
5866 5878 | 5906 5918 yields 0.87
